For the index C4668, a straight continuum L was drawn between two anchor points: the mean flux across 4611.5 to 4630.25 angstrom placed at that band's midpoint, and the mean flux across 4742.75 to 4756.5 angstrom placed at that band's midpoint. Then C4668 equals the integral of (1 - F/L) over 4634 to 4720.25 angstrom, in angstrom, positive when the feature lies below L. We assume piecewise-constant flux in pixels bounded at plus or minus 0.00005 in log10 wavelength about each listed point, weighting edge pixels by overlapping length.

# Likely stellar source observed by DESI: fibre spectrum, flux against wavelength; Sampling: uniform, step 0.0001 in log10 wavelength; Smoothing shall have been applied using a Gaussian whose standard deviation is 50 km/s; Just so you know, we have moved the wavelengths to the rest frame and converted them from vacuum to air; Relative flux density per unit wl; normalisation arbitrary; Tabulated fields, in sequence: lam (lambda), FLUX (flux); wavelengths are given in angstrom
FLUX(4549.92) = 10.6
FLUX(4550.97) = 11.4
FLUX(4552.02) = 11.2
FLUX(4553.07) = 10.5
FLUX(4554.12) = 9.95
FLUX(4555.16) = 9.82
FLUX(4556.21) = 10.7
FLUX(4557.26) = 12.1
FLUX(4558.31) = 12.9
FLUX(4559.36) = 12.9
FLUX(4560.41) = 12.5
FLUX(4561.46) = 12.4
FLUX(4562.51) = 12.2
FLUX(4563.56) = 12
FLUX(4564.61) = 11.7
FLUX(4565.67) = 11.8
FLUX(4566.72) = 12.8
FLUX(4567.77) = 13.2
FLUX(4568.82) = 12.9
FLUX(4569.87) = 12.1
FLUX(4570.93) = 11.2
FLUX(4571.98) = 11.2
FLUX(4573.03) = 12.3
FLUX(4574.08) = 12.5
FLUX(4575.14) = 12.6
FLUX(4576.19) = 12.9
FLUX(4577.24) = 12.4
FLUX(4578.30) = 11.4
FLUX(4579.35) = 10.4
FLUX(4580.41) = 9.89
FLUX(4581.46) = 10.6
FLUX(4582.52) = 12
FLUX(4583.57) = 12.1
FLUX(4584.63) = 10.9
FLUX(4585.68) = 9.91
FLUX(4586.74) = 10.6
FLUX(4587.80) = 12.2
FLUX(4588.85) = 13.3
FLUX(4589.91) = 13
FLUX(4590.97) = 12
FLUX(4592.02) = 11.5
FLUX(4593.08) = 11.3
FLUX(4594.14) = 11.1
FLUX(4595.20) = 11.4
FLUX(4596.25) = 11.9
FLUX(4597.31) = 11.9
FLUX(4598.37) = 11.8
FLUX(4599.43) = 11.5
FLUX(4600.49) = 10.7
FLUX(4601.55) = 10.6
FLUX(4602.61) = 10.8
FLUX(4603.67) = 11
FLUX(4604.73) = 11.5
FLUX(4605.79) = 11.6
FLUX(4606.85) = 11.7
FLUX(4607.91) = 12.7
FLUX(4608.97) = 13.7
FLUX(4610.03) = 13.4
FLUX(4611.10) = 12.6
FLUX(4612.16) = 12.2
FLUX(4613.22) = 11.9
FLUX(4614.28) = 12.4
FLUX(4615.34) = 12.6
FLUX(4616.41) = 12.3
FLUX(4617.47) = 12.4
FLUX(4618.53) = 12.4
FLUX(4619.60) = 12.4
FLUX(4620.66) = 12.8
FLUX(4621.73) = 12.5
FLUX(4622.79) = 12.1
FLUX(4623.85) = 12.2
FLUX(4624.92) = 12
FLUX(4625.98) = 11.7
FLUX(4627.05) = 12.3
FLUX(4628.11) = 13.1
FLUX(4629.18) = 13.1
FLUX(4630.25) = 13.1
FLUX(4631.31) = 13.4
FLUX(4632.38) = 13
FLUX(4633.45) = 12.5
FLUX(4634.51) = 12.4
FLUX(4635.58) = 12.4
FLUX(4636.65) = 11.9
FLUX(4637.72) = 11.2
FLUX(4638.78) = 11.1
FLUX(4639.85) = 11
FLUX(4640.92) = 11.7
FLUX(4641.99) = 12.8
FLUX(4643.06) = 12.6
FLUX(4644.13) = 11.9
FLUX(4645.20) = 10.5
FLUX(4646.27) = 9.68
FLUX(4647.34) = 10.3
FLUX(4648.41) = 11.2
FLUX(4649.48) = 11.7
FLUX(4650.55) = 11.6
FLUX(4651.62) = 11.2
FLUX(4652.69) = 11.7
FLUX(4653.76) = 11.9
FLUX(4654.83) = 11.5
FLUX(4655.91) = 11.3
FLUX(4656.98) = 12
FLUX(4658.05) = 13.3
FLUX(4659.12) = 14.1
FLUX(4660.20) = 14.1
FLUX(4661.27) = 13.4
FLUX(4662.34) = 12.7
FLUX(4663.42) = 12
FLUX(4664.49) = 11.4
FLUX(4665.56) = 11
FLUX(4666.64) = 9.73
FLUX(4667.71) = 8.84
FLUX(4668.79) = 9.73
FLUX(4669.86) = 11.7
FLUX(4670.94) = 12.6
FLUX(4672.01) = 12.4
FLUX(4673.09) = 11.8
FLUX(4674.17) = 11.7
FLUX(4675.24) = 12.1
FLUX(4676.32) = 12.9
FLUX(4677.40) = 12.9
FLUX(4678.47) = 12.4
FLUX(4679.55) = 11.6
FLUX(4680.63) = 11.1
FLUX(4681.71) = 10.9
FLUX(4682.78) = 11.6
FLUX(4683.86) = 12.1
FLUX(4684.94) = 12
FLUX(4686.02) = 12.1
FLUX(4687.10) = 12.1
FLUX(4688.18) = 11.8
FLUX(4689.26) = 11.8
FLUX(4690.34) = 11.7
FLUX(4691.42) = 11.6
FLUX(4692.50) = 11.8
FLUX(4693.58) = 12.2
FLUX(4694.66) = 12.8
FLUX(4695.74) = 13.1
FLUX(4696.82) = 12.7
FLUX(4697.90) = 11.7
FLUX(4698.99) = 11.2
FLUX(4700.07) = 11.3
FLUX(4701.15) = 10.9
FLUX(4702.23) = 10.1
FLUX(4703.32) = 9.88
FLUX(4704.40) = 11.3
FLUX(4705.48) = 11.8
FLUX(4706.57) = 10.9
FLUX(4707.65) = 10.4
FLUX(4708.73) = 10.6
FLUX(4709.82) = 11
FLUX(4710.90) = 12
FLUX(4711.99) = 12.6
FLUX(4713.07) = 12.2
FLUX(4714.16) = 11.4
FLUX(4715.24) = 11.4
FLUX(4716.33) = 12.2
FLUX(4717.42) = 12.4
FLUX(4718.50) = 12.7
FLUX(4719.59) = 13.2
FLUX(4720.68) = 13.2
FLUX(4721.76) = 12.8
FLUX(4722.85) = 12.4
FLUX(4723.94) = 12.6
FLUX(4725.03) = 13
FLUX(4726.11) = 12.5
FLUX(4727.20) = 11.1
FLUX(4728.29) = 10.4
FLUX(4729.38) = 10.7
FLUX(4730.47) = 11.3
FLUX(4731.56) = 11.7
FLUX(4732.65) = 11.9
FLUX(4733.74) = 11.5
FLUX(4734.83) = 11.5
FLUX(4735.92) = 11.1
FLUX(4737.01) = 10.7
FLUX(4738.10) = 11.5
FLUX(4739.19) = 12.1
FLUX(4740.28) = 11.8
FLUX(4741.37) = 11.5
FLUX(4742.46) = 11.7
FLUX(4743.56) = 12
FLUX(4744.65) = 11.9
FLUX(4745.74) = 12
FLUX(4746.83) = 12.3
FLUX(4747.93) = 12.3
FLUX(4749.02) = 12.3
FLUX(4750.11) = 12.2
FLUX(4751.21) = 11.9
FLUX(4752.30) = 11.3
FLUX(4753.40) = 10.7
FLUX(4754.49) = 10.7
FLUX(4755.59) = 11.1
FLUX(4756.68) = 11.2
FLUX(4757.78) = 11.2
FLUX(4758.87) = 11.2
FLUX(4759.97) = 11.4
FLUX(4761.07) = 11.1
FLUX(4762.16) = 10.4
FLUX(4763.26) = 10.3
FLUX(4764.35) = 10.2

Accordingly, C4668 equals 2.58 angstrom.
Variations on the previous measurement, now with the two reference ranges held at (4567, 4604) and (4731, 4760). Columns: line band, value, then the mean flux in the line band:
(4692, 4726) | -0.81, 11.9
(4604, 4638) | -2.32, 12.4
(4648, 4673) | -0.38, 11.8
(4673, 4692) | -0.48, 11.9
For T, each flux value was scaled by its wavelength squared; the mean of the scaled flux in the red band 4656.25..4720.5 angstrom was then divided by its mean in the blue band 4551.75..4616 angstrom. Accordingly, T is 1.05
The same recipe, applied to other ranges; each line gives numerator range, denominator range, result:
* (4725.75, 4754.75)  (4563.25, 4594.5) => 1.05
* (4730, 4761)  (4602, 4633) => 0.99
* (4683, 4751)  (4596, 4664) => 1.01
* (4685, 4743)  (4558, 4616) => 1.04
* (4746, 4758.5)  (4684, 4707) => 1.02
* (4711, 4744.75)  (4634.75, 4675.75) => 1.05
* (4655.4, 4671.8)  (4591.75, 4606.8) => 1.08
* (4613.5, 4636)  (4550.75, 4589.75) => 1.09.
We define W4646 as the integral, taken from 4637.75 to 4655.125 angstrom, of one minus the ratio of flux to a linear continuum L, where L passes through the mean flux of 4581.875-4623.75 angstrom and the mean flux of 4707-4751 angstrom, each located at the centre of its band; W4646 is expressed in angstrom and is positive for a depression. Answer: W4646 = 0.7 angstrom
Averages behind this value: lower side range 11.9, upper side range 11.9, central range 11.4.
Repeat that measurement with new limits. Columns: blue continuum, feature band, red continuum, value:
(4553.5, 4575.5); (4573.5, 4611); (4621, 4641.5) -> 1.24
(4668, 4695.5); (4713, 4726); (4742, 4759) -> -0.80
